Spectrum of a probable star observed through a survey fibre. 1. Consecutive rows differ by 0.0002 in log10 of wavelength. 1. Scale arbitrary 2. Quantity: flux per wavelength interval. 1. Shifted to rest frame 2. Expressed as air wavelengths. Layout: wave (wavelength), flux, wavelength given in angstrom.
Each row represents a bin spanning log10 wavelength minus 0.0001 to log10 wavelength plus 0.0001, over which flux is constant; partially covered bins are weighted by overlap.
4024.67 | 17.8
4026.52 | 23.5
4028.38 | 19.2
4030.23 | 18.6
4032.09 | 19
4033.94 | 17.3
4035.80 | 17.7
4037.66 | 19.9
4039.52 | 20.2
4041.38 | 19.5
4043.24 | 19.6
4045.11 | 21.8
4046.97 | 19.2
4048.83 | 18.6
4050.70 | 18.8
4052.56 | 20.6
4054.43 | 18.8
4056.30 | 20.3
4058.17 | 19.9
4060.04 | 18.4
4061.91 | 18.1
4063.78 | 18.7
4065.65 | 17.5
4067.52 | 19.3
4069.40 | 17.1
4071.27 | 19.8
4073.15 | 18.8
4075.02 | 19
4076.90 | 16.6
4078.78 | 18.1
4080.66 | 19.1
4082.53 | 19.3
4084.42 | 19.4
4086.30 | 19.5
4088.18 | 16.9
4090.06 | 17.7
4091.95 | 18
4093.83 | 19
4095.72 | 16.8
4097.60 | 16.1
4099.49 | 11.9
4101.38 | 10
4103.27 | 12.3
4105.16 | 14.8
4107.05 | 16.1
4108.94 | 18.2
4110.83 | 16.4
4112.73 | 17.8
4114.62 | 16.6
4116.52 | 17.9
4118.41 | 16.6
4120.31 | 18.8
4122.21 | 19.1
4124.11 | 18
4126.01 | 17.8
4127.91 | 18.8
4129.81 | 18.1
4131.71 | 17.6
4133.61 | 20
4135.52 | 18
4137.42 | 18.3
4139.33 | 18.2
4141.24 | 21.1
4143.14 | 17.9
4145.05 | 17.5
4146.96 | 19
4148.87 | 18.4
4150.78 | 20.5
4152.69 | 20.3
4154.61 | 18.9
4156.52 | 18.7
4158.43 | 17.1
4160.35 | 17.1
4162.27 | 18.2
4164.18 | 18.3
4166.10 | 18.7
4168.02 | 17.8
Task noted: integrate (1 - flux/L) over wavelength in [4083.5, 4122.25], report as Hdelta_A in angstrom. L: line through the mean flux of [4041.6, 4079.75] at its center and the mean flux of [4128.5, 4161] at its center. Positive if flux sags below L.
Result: 4.53 angstrom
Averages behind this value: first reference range 19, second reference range 18.6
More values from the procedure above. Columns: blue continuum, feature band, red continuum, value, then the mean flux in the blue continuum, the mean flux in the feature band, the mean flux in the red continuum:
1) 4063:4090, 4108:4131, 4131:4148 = 0.9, 18.5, 17.8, 18.6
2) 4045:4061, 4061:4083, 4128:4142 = 1.0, 19.5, 18.4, 18.7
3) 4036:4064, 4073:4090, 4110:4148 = 0.4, 19.5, 18.5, 18.2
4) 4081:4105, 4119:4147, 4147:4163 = -1.0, 16.4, 18.5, 18.7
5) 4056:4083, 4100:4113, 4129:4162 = 2.6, 18.6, 14.8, 18.6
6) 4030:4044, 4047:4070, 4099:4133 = -0.7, 19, 18.9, 16.6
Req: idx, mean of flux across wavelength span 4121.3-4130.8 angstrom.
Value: 18.4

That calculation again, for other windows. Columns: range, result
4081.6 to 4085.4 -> 19.3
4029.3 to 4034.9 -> 18.3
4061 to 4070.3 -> 18.1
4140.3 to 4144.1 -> 19.5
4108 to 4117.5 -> 17.4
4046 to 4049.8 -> 18.9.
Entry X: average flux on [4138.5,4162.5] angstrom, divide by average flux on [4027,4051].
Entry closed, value 0.97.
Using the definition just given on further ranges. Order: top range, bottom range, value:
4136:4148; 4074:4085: 1.00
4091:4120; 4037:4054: 0.81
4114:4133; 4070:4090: 0.97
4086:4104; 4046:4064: 0.82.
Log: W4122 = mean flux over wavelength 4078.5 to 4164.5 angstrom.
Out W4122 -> 17.7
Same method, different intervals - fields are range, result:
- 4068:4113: 17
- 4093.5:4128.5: 16.4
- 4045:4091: 18.8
